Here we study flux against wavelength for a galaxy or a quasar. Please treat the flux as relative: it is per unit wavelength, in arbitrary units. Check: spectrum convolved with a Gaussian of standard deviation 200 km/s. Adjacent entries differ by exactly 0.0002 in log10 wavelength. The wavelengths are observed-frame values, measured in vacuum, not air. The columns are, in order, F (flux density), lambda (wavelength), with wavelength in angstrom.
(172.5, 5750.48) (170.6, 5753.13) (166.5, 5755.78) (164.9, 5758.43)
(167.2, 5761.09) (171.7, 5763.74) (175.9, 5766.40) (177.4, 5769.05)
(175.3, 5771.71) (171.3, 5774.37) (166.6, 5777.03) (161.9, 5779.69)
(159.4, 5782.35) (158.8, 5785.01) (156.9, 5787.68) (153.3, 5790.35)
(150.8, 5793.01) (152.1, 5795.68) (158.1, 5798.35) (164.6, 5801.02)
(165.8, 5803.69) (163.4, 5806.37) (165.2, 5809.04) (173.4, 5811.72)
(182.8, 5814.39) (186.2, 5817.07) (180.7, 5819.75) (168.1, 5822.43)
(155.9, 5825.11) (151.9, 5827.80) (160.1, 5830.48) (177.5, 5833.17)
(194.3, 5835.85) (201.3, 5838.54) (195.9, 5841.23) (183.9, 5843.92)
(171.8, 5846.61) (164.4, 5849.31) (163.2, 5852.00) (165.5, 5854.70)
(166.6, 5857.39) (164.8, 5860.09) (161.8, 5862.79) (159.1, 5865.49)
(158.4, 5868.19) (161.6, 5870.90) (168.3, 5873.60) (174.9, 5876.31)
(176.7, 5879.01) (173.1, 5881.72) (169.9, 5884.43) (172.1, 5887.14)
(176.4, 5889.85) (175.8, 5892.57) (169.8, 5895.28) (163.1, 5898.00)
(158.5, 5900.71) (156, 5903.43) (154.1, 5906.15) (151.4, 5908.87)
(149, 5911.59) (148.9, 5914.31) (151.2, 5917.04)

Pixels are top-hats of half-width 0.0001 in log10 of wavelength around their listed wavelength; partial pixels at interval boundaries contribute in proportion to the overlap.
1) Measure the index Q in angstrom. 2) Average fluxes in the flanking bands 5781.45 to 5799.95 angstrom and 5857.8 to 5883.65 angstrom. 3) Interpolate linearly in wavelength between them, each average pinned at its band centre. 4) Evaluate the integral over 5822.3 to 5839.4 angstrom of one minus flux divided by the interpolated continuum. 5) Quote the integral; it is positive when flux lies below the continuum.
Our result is -1.2 angstrom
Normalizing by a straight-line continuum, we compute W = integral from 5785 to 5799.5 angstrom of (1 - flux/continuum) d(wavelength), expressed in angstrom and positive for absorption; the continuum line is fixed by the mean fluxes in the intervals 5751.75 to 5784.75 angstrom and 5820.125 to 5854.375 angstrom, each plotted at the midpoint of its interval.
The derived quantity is 1.4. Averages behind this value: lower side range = 169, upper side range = 174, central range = 155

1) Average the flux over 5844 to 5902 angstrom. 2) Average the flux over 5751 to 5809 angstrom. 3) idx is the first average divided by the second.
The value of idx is 1.0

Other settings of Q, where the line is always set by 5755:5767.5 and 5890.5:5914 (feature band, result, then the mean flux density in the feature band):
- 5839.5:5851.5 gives -1.1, 179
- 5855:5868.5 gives 0.0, 163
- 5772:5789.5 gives 0.5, 163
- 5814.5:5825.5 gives -0.7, 175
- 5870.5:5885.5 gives -0.9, 171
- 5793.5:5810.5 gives 0.5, 161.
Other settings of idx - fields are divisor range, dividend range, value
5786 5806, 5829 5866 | 1.10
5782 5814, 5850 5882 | 1.03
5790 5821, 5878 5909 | 1.00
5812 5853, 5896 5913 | 0.89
